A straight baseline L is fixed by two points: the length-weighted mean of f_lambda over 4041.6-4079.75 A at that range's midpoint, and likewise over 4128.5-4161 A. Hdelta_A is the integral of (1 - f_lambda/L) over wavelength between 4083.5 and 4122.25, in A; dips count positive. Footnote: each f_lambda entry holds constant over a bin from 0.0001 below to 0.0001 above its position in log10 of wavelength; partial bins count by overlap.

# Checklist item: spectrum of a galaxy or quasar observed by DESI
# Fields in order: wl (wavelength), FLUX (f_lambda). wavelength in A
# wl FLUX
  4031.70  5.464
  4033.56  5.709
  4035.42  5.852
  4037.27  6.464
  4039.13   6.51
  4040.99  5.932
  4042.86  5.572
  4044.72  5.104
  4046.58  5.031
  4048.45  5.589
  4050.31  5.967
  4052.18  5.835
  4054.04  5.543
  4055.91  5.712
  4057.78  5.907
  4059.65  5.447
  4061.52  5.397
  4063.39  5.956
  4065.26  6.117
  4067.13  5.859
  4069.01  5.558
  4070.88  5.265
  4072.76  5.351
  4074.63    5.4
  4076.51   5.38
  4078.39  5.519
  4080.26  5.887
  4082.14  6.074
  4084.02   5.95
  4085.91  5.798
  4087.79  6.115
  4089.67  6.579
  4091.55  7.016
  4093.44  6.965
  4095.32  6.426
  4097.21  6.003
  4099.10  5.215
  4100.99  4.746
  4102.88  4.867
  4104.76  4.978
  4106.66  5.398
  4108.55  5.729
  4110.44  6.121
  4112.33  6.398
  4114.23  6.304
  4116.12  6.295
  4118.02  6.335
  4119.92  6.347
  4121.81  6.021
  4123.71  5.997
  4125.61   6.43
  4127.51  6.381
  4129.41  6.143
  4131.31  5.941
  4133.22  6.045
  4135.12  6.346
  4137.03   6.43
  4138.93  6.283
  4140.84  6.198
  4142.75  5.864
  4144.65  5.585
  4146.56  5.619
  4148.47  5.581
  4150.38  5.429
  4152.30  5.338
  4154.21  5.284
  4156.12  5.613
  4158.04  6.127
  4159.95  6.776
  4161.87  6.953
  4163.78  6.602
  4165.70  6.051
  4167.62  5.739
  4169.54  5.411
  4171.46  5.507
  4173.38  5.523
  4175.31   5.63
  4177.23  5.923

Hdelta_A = -1.6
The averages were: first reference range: 5.58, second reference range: 5.92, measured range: 5.98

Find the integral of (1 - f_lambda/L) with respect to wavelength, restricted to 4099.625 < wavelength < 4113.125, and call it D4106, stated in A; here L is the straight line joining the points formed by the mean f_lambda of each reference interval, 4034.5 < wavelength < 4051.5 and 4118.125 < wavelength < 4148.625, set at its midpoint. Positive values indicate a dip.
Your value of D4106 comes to 1.3 A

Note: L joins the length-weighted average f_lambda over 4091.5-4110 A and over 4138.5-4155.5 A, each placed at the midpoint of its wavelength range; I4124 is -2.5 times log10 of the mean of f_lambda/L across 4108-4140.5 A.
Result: -0.10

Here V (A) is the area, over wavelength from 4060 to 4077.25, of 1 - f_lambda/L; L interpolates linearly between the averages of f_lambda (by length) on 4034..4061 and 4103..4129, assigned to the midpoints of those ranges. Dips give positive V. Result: 0.7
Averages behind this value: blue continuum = 5.74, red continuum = 6.02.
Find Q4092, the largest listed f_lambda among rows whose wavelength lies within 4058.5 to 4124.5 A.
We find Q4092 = 7.016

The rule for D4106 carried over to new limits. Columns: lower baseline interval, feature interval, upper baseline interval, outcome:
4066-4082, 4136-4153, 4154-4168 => 0.7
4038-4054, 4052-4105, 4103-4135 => 0.7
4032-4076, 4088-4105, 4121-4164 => -0.2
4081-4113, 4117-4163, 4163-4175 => -1.7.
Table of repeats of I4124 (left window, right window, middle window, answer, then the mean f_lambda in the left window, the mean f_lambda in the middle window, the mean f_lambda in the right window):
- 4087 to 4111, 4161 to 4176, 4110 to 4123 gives -0.07 mag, 5.85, 6.26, 5.93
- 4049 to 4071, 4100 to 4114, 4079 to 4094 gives -0.12 mag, 5.73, 6.27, 5.51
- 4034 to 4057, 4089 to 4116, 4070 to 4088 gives 0.04 mag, 5.76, 5.66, 5.92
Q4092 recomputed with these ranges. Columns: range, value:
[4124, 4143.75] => 6.43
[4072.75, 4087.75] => 6.074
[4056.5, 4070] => 6.117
